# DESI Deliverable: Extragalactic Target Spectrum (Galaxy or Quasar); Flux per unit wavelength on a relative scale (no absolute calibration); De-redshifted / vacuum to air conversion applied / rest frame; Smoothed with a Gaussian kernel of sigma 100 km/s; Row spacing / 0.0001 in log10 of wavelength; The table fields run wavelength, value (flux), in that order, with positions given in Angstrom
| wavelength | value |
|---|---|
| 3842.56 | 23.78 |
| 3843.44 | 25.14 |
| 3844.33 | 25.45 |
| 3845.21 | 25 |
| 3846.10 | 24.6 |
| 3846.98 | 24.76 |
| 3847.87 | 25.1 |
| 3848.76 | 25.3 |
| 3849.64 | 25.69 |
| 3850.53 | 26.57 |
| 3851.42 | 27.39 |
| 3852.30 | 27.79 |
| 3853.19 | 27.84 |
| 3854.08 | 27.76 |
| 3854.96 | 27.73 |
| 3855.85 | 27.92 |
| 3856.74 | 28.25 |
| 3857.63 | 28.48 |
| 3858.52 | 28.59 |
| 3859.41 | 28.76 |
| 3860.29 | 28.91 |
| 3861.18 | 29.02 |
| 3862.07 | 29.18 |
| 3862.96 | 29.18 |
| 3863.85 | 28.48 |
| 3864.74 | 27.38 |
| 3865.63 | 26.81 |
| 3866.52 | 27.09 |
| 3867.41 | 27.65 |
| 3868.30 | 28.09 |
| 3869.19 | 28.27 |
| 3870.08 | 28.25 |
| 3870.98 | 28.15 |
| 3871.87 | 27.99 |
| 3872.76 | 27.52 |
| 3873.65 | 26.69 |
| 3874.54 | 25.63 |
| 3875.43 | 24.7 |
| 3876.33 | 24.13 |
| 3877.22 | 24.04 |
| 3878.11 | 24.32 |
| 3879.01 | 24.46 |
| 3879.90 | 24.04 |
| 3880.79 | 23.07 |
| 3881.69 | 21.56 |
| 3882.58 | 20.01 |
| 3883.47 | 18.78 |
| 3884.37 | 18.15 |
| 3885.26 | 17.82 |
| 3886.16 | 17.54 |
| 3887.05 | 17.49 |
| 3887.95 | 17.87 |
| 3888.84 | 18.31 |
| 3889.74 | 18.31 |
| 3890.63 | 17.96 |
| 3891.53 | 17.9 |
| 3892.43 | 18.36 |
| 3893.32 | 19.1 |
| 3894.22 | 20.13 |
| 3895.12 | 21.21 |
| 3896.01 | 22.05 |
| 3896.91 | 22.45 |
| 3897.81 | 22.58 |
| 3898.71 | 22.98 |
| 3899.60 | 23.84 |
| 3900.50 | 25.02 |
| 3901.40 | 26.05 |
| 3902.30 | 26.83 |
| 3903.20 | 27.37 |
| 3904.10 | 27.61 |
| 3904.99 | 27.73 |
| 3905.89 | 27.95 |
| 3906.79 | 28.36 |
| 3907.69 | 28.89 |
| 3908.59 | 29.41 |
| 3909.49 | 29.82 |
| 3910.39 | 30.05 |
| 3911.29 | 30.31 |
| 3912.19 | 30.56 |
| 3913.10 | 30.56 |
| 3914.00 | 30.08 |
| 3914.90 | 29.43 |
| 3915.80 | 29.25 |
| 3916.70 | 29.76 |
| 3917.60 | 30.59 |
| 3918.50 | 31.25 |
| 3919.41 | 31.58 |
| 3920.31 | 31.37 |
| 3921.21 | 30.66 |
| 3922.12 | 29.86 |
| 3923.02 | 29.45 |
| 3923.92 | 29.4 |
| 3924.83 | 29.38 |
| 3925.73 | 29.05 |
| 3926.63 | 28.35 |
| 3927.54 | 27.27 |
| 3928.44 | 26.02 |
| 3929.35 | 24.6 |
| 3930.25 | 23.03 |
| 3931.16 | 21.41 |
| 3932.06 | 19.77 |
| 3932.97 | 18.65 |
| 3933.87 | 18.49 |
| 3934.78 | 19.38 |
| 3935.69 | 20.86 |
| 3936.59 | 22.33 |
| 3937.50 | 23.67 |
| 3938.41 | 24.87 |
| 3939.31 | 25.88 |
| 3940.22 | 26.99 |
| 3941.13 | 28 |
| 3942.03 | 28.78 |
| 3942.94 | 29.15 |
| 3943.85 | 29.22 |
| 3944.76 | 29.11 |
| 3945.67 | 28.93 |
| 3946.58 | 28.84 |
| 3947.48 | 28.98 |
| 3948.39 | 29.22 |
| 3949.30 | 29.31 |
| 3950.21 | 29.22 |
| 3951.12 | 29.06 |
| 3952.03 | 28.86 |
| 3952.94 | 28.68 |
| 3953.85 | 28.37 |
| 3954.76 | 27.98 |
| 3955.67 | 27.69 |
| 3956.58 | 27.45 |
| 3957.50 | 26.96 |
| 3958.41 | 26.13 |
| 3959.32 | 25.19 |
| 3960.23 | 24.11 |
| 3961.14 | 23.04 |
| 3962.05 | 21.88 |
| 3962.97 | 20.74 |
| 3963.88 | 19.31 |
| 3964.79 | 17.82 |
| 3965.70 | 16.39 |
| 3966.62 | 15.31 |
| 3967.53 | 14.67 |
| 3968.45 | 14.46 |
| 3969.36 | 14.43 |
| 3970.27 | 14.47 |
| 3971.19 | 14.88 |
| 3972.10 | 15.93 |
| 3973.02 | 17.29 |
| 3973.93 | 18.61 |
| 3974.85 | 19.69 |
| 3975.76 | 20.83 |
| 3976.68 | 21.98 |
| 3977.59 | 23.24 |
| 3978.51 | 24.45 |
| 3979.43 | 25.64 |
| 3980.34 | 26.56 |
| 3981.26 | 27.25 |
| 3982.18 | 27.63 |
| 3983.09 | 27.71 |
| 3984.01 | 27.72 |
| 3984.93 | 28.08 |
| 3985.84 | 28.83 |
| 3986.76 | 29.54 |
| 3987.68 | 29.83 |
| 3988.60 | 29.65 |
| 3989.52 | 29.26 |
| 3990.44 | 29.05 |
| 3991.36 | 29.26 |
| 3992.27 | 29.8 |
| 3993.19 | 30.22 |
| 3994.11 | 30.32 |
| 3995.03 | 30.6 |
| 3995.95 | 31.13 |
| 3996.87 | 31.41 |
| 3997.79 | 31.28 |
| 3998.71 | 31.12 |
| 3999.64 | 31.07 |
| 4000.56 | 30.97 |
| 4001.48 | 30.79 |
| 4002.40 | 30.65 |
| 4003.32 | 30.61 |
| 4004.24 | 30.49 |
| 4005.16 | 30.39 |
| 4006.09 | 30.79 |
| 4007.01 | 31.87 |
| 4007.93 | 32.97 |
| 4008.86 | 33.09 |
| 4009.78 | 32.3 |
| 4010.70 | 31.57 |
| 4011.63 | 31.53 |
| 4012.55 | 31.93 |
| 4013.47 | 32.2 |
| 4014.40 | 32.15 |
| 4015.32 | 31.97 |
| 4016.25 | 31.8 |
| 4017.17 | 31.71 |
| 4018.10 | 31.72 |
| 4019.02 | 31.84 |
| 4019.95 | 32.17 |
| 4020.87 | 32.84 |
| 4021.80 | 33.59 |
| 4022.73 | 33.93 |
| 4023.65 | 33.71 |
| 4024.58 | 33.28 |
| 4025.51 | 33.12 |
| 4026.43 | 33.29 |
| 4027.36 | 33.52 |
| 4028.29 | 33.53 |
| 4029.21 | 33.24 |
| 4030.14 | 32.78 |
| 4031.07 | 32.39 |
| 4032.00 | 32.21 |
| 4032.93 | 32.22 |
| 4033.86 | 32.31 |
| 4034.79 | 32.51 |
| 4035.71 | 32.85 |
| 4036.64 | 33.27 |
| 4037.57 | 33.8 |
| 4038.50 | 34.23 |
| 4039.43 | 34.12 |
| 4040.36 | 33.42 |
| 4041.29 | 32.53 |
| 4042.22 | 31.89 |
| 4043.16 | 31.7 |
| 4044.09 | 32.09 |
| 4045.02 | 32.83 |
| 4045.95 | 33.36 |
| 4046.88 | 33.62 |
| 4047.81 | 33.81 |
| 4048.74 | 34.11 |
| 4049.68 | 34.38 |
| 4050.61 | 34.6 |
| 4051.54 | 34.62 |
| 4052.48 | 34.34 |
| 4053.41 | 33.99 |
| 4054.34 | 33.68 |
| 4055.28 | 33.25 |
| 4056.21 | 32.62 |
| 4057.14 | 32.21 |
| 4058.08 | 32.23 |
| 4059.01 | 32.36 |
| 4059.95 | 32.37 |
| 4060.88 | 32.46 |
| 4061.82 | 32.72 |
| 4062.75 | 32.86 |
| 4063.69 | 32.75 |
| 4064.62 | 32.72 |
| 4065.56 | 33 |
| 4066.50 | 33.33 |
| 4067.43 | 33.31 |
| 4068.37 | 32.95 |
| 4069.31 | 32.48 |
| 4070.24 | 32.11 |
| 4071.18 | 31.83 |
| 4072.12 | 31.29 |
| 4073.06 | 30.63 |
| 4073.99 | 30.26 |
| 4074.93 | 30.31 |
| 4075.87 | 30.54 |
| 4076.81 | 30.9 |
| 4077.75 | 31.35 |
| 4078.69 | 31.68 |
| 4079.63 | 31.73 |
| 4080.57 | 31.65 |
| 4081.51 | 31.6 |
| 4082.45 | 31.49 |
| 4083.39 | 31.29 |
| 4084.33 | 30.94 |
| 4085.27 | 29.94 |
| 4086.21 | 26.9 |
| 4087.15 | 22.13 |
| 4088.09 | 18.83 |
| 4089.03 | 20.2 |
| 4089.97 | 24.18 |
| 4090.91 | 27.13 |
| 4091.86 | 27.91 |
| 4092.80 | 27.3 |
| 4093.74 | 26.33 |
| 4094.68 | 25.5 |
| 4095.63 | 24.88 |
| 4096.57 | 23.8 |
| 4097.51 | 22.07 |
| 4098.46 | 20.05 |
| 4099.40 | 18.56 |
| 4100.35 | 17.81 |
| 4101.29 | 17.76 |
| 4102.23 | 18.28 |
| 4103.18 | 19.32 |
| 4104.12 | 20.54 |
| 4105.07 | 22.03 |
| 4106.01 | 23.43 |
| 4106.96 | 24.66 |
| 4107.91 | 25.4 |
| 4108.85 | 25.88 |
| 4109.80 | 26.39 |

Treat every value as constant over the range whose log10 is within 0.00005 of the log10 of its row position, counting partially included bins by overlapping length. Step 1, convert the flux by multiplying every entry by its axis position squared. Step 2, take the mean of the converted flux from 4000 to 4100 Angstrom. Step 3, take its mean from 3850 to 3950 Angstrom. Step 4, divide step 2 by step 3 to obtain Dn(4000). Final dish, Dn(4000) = 1.30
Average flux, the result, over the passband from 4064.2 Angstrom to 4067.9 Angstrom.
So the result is 33.1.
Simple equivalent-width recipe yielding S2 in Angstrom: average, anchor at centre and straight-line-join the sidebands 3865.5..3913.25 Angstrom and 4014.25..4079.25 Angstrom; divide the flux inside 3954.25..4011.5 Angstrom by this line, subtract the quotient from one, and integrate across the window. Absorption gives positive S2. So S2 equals 6.7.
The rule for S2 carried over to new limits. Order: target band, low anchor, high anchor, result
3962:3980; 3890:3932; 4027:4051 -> 6.7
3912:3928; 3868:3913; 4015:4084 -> -2.7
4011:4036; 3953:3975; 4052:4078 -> -4.6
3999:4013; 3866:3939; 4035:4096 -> -1.2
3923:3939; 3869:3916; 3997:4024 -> 1.6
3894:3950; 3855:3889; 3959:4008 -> -3.6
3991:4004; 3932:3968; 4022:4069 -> -0.8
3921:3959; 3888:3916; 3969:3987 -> -4.4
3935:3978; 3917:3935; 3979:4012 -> 6.8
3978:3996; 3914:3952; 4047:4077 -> 0.6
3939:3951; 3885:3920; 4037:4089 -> -0.8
